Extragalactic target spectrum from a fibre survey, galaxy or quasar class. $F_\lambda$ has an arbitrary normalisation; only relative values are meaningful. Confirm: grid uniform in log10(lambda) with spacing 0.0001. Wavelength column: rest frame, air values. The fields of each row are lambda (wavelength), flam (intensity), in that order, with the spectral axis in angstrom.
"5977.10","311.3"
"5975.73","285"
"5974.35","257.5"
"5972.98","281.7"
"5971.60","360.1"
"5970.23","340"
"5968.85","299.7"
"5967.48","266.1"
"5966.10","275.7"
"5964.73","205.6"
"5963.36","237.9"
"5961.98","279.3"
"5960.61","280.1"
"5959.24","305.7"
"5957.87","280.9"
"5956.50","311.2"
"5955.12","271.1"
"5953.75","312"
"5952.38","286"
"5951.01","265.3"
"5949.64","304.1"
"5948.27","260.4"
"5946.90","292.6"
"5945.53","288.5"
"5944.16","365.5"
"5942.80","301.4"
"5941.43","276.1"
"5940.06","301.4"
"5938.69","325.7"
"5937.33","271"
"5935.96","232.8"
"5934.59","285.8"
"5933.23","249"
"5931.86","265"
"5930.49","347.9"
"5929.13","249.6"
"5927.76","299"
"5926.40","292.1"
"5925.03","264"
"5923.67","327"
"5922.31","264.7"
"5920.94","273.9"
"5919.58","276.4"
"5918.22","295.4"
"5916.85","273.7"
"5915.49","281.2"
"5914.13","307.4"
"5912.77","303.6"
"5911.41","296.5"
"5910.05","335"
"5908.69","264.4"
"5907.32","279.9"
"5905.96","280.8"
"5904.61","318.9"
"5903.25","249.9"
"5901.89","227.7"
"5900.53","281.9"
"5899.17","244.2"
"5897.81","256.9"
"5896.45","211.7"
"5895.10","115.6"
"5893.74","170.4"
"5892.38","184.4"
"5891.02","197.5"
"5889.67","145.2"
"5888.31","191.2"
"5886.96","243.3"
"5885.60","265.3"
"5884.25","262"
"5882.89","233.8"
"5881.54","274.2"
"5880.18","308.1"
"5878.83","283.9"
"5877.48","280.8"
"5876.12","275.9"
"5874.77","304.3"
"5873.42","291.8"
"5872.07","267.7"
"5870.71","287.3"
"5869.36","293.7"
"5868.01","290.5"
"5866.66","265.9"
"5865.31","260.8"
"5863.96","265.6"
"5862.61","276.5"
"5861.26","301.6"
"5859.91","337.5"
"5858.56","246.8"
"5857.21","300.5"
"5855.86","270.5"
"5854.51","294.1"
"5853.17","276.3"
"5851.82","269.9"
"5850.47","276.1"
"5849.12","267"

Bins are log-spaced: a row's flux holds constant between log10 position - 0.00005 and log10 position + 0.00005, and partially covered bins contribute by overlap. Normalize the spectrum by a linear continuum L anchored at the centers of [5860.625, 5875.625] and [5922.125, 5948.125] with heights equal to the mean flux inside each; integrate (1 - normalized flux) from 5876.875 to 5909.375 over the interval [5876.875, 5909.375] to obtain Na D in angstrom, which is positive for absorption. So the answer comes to 5.1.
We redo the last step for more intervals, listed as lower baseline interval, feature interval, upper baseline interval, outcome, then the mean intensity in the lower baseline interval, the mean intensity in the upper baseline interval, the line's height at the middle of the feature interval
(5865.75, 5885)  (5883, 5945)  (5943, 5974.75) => 4.06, 280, 289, 284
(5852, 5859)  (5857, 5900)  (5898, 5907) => 3.06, 278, 267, 273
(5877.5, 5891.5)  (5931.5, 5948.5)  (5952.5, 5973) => -0.77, 243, 287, 274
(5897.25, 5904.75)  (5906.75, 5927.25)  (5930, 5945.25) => -1.18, 259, 292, 274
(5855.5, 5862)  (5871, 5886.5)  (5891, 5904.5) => -1.35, 292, 219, 255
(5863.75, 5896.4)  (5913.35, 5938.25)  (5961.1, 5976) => -1.60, 247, 281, 265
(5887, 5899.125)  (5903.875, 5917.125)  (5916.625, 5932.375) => -2.82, 190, 286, 244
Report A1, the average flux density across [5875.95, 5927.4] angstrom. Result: 259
